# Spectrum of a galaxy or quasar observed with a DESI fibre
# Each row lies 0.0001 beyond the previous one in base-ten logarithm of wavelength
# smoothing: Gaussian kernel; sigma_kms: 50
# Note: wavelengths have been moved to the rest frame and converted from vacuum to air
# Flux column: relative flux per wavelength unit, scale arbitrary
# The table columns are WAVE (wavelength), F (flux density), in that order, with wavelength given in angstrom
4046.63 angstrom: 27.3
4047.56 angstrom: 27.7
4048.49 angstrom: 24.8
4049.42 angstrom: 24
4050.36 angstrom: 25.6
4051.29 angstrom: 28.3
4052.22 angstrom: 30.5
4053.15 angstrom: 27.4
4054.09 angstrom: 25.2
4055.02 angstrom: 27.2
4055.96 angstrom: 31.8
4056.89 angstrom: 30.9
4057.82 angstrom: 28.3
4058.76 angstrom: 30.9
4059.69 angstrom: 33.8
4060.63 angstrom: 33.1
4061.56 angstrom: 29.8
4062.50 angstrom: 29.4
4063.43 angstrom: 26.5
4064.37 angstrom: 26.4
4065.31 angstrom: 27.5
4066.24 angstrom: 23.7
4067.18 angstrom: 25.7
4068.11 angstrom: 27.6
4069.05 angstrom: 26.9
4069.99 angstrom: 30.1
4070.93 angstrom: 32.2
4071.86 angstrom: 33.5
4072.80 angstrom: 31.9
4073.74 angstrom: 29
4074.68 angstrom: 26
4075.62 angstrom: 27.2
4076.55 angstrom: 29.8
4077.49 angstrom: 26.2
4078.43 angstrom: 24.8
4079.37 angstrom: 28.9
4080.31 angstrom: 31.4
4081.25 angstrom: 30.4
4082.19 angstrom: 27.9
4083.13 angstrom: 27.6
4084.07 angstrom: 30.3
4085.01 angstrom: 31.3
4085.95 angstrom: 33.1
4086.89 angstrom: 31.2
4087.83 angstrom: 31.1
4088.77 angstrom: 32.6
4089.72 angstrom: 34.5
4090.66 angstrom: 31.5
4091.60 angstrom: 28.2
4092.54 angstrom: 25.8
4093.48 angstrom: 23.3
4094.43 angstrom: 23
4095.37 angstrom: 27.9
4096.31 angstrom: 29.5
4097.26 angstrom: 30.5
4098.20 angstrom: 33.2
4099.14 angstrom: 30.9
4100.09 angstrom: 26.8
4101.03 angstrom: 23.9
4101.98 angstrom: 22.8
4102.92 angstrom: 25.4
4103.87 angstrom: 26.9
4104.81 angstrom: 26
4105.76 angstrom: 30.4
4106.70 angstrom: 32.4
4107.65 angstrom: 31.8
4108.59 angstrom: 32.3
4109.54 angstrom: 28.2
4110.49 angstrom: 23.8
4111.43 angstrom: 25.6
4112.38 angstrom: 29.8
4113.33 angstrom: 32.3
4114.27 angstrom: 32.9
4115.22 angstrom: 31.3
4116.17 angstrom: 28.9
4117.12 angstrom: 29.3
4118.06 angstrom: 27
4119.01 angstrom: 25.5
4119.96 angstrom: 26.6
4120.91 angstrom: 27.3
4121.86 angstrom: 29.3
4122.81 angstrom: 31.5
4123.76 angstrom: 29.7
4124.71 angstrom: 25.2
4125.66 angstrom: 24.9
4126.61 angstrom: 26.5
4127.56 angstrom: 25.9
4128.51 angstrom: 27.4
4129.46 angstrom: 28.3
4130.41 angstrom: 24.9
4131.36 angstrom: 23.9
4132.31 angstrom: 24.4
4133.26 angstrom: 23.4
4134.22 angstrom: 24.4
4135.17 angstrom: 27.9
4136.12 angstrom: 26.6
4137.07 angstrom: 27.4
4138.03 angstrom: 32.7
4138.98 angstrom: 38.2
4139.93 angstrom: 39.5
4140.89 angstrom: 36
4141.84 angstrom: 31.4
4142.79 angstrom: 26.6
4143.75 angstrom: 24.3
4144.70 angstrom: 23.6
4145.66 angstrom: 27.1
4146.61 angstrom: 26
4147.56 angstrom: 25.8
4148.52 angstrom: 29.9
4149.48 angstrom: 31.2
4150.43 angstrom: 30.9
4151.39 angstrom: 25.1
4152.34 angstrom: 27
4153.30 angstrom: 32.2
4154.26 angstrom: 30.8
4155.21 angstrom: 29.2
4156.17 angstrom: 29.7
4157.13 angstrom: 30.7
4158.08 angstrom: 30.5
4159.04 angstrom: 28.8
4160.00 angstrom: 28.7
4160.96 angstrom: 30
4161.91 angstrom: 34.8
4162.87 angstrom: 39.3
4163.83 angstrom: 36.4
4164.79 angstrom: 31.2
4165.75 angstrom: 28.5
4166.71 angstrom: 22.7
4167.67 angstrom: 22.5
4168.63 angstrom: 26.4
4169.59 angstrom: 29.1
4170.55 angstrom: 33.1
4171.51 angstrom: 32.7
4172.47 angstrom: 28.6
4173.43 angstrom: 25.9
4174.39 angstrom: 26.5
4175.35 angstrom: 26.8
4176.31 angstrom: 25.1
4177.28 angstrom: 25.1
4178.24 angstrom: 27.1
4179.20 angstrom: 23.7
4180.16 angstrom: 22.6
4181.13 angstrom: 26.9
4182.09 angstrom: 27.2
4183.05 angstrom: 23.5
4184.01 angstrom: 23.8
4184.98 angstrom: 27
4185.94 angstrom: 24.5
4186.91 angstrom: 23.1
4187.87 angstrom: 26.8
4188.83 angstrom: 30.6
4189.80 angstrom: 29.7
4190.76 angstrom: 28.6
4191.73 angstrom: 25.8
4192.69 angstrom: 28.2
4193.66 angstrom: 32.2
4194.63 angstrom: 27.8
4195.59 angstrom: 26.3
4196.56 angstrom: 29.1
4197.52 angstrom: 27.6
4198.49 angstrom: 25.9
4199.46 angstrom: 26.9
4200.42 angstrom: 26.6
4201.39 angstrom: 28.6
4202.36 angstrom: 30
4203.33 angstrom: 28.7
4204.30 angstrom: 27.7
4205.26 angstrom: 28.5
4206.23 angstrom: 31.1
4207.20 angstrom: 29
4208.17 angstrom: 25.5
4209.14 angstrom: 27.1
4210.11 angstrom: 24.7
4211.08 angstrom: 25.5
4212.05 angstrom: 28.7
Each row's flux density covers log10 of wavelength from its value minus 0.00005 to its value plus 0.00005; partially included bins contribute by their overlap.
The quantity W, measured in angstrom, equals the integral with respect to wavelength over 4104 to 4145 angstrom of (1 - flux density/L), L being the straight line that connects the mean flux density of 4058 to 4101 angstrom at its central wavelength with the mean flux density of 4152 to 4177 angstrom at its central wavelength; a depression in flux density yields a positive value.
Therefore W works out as 1.1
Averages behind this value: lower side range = 29.1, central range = 28.5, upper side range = 29.5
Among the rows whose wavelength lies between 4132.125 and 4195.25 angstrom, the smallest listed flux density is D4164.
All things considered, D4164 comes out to 22.5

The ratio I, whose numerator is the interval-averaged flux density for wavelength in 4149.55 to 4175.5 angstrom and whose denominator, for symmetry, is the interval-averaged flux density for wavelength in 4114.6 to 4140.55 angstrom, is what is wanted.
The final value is 1.05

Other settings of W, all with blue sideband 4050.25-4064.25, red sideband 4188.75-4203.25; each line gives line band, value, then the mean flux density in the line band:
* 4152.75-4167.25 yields -1.2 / 30.8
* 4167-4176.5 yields 0.2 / 27.7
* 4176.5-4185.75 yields 1.0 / 25.2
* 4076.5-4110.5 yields 0.2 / 28.8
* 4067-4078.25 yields 0.1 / 28.8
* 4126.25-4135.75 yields 1.0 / 25.7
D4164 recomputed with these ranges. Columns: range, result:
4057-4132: 22.8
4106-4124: 23.8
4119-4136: 23.4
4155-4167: 22.7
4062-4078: 23.7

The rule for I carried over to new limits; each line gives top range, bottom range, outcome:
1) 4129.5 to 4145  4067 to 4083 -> 0.99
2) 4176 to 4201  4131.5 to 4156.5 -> 0.92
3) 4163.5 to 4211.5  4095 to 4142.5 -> 0.96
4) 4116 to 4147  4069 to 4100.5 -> 0.95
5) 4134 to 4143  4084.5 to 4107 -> 1.09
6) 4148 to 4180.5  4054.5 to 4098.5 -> 0.99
